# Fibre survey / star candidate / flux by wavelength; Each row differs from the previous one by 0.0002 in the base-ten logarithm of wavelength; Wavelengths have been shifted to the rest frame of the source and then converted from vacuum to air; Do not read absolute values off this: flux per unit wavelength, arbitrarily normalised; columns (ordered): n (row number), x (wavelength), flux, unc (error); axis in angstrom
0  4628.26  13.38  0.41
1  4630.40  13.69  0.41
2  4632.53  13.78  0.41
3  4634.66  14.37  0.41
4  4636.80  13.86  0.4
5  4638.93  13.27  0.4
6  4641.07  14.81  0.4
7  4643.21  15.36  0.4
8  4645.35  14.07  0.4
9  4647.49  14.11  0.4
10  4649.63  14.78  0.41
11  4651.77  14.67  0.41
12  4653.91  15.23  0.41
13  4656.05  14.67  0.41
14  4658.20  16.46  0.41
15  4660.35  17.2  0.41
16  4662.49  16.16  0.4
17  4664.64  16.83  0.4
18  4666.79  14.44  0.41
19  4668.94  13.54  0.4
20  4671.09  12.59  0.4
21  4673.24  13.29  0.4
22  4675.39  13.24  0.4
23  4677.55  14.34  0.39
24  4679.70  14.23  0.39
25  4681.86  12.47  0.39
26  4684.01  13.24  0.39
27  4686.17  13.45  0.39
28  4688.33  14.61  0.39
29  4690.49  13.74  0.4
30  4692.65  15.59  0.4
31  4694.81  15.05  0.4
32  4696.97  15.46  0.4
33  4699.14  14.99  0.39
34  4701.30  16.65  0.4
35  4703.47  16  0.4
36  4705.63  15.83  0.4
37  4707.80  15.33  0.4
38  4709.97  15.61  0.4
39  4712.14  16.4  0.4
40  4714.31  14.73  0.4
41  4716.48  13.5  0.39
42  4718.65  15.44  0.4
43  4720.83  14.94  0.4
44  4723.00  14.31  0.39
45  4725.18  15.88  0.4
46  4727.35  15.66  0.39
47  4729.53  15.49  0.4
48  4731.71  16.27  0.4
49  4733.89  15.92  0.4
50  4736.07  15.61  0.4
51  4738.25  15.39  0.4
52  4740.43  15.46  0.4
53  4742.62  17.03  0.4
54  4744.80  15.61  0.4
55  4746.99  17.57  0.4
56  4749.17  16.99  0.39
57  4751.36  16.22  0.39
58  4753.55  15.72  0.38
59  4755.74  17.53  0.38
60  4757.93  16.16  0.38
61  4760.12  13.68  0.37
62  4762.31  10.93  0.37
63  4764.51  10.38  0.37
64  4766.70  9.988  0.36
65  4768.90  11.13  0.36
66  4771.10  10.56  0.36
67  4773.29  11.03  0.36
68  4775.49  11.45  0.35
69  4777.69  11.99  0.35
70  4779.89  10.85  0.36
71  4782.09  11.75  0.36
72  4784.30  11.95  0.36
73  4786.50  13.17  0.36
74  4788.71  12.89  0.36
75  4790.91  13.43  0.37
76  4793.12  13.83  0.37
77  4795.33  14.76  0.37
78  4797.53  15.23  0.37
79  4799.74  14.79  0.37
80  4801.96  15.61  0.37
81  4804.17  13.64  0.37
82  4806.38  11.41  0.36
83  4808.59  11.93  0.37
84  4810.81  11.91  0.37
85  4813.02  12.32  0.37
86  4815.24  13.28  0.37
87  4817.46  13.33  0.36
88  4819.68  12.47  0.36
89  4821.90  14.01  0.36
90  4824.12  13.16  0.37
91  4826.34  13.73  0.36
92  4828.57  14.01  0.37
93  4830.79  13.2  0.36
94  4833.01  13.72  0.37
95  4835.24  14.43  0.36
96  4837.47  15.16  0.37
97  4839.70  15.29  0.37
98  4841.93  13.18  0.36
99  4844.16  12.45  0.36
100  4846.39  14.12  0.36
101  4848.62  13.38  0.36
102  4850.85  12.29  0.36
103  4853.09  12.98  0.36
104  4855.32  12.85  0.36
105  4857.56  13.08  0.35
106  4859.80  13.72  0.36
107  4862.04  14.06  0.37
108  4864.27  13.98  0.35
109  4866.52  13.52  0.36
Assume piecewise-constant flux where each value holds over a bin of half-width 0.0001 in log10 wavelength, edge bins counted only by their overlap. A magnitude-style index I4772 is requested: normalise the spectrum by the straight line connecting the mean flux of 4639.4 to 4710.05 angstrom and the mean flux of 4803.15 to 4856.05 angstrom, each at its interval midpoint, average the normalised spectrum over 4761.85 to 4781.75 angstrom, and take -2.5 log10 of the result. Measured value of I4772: 0.25 mag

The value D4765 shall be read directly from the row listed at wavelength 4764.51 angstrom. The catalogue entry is 10.38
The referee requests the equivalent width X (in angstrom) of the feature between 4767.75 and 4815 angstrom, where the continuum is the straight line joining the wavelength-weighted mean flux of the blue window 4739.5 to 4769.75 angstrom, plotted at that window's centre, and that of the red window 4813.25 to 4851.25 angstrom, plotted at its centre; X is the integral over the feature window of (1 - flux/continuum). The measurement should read 4.9 angstrom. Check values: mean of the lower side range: 14.6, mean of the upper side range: 13.6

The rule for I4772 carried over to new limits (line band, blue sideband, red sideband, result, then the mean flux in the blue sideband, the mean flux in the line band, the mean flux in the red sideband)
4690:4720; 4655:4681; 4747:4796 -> -0.09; 14.7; 15.3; 13.1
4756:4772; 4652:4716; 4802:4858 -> 0.16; 14.9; 12.1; 13.3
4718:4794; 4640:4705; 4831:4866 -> 0.01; 14.7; 14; 13.6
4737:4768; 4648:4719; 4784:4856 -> -0.05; 14.8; 14.9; 13.5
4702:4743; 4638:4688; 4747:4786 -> -0.14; 14.5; 15.5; 13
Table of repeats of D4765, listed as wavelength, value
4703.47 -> 16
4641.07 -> 14.81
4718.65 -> 15.44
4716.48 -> 13.5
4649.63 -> 14.78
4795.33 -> 14.76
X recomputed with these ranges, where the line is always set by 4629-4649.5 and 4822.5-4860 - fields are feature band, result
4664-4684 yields 0.4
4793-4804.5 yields -0.9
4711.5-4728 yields -1.3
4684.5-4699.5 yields -0.7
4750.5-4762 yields -1.4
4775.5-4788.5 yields 1.7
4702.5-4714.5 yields -1.5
